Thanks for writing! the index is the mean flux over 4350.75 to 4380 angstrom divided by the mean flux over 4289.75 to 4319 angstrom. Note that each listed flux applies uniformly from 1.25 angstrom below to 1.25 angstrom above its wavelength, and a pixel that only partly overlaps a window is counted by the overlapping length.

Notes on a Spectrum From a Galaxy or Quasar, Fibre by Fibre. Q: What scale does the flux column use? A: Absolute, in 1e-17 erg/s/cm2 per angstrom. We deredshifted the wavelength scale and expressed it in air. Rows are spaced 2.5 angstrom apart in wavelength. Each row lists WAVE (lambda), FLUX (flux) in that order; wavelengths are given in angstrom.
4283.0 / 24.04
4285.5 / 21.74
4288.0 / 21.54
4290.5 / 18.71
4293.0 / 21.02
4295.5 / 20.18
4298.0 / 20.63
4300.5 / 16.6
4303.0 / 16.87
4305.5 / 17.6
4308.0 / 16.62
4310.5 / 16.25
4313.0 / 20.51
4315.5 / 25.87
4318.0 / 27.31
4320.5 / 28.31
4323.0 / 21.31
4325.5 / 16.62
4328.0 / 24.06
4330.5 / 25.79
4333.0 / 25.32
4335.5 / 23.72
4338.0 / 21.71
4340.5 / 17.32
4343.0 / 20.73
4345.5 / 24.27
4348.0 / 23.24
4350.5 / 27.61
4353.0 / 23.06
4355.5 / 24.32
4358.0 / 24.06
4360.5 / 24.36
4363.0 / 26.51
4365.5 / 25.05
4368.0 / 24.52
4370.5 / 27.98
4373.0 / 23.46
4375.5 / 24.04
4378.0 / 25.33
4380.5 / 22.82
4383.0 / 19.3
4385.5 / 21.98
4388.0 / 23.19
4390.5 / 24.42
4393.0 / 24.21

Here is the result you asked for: 1.25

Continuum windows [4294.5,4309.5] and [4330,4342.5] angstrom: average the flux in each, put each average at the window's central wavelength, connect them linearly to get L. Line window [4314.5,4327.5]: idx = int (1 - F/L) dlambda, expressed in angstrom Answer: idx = -2.2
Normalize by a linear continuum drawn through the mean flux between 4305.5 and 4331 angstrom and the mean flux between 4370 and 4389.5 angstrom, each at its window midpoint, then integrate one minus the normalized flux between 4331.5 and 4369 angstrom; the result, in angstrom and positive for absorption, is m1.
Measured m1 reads -1.7 angstrom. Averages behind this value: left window 21.9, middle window 23.7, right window 23.4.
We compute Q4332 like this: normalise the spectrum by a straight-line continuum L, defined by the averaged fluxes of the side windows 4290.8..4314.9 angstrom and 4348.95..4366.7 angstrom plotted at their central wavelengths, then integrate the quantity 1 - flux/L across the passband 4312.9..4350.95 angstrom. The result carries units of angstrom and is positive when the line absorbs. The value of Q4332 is -2.52 angstrom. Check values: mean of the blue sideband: 18.7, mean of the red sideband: 25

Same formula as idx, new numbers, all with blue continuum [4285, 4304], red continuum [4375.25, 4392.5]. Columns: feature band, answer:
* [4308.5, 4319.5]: -1.0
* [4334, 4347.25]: -0.2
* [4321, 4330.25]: -0.5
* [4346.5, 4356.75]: -1.3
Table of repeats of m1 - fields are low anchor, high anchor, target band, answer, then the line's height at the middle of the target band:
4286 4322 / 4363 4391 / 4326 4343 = -0.44 angstrom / 22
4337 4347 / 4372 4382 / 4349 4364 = -1.86 angstrom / 22.2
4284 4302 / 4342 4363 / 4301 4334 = 0.35 angstrom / 21.7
